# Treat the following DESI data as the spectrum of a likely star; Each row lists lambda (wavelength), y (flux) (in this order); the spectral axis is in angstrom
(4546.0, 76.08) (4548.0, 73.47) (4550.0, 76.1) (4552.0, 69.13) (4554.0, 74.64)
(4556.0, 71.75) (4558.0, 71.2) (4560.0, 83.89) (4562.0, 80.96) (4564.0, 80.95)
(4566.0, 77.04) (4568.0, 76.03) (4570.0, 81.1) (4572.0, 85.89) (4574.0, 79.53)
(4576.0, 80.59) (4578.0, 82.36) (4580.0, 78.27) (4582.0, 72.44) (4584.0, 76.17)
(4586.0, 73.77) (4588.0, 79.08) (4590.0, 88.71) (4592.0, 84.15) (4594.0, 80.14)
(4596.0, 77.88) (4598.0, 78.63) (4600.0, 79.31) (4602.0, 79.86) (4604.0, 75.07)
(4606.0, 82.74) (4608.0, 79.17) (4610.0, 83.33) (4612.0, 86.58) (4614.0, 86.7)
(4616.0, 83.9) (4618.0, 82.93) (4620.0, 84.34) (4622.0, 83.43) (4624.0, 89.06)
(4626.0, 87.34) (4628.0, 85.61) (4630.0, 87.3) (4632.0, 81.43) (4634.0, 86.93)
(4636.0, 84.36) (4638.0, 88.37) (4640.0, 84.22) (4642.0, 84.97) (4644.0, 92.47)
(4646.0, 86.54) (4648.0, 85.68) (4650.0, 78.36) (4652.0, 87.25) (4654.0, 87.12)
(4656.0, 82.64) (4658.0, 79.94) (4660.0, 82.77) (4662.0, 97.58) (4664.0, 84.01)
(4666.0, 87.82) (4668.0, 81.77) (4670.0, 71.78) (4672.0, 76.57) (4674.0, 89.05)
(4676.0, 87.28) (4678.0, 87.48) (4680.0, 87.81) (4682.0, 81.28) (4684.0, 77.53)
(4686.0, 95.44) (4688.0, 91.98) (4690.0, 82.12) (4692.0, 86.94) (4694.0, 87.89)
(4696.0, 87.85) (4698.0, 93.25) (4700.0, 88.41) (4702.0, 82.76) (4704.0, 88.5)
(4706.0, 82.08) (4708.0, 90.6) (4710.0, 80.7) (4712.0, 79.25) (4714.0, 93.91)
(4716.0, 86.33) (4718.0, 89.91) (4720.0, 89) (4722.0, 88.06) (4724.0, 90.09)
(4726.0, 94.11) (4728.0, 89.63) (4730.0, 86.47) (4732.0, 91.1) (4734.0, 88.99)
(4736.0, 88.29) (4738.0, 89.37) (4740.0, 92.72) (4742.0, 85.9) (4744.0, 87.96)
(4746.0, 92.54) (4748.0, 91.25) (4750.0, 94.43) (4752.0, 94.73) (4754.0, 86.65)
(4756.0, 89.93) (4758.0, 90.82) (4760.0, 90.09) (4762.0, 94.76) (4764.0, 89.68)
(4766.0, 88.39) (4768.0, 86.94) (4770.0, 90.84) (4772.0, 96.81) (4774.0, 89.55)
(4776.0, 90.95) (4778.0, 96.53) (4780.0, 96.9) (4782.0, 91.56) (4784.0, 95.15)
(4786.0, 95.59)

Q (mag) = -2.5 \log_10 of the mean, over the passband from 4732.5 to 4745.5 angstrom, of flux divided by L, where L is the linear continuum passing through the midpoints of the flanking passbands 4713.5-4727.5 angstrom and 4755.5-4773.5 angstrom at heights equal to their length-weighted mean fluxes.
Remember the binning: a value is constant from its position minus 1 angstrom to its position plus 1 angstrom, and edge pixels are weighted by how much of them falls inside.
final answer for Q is 0.02 mag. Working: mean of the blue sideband 90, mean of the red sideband 90.9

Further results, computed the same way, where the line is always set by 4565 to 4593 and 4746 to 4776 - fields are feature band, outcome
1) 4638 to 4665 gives -0.02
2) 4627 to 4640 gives -0.03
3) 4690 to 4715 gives 0.01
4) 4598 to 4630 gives -0.02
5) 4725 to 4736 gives -0.01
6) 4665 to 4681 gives 0.02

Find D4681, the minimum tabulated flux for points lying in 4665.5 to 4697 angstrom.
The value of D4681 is 71.78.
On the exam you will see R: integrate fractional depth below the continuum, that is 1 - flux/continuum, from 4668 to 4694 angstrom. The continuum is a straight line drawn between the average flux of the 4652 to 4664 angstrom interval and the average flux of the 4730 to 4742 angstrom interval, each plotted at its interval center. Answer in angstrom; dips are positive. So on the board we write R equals 0.71 angstrom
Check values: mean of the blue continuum 85.9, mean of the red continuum 89.4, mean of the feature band 84.6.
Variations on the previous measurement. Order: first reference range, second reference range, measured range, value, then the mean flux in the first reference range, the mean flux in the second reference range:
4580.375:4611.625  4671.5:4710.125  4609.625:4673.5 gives -1.5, 79.5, 86.5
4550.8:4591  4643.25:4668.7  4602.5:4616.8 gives -0.1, 78.2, 85.7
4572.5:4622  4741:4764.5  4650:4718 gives 0.5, 80.8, 90.8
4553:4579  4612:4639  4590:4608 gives 0.5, 78.9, 85.6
